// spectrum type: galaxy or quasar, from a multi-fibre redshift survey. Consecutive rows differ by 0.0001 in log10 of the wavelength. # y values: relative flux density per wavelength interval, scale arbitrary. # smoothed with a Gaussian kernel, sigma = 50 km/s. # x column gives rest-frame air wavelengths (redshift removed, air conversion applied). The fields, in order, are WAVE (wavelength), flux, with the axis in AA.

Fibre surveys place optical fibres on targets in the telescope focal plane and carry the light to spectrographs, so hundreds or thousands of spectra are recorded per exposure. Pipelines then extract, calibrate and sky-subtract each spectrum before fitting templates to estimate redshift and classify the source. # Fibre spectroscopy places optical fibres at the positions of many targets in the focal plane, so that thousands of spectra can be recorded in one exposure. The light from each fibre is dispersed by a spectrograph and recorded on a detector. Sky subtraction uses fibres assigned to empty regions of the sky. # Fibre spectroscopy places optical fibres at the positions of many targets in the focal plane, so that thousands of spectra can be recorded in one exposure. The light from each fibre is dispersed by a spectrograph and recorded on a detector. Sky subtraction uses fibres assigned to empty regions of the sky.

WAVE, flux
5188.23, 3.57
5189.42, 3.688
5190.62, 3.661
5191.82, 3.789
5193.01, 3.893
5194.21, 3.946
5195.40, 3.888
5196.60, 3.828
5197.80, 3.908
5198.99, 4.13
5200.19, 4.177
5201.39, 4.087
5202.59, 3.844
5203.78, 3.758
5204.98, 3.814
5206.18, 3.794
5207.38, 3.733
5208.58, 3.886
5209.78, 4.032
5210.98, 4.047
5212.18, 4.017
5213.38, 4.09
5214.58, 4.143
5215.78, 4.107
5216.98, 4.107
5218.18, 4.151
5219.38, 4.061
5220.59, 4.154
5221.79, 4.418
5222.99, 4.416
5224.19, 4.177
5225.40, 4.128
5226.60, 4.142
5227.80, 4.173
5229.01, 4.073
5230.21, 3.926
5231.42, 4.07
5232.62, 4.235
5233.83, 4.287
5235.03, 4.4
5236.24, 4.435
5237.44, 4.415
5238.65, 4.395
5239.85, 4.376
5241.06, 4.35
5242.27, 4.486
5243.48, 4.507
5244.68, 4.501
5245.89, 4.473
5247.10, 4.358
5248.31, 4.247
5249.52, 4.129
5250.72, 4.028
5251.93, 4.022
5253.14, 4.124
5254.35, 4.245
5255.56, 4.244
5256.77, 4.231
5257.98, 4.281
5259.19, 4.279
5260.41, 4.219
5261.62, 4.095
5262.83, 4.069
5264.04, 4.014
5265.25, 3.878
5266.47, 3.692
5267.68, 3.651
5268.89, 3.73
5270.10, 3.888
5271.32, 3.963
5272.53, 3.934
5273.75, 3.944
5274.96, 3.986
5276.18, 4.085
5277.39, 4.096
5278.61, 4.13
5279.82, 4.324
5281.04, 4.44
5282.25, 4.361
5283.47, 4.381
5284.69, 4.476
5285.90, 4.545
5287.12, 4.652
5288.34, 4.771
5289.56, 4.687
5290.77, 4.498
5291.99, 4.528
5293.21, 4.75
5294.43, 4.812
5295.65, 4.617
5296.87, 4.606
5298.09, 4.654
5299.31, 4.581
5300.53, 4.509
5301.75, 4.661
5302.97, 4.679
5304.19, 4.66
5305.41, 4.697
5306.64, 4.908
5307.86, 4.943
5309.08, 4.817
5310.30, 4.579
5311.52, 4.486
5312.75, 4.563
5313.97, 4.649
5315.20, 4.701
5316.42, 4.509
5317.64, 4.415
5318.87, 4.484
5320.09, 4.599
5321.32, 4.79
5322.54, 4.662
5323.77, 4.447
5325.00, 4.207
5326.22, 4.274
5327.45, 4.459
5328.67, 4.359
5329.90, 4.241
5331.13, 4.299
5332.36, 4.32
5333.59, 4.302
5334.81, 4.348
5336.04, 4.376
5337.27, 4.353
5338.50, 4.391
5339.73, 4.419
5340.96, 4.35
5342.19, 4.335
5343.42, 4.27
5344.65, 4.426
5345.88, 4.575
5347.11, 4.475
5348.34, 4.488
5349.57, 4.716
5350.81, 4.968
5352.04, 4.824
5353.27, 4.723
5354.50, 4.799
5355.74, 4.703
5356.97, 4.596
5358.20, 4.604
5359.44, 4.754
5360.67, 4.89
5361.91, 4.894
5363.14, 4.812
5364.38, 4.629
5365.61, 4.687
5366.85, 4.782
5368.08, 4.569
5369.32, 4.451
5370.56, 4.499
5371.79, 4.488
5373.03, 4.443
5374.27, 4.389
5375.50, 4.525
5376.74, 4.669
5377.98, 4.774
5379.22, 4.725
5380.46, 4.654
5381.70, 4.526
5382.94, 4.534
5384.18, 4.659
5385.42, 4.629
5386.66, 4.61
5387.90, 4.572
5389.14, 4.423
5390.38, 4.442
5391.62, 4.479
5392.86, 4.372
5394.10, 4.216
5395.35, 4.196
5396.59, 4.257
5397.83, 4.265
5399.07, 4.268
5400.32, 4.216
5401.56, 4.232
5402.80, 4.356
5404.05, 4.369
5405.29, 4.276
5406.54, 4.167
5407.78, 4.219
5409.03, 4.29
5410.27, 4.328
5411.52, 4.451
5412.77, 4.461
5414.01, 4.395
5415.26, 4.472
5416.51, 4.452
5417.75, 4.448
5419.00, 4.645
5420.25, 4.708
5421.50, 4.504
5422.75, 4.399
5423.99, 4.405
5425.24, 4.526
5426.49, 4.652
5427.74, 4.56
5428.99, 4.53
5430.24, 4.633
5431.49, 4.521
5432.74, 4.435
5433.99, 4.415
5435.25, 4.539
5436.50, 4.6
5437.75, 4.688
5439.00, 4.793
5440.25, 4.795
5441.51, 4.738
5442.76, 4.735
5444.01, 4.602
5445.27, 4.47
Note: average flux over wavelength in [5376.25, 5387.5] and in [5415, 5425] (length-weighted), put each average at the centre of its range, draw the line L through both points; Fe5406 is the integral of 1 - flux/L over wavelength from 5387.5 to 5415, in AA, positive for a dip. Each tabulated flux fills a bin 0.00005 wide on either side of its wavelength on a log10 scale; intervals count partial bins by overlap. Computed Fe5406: 1.5 AA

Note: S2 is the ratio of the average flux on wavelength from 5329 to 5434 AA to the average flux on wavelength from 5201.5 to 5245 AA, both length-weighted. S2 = 1.08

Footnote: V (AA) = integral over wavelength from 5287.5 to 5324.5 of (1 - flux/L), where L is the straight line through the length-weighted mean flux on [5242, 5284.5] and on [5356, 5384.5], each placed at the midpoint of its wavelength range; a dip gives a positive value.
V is -2.6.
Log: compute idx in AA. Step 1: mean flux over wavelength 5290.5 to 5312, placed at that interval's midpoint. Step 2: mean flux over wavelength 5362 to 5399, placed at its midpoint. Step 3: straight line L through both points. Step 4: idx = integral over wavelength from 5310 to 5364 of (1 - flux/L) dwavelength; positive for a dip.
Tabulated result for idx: 0.9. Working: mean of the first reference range 4.67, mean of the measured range 4.53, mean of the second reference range 4.53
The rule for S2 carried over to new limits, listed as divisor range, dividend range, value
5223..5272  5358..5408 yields 1.08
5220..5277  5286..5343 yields 1.09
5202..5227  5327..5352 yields 1.09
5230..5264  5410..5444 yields 1.07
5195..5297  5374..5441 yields 1.07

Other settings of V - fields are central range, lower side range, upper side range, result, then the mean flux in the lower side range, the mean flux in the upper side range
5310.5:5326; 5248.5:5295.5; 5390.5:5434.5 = -0.9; 4.22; 4.4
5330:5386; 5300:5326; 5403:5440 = -0.1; 4.61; 4.48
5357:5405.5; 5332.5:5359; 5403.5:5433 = -0.3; 4.52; 4.45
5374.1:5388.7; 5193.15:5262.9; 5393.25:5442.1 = -0.7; 4.15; 4.45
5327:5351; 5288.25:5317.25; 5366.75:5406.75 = 0.8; 4.66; 4.45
